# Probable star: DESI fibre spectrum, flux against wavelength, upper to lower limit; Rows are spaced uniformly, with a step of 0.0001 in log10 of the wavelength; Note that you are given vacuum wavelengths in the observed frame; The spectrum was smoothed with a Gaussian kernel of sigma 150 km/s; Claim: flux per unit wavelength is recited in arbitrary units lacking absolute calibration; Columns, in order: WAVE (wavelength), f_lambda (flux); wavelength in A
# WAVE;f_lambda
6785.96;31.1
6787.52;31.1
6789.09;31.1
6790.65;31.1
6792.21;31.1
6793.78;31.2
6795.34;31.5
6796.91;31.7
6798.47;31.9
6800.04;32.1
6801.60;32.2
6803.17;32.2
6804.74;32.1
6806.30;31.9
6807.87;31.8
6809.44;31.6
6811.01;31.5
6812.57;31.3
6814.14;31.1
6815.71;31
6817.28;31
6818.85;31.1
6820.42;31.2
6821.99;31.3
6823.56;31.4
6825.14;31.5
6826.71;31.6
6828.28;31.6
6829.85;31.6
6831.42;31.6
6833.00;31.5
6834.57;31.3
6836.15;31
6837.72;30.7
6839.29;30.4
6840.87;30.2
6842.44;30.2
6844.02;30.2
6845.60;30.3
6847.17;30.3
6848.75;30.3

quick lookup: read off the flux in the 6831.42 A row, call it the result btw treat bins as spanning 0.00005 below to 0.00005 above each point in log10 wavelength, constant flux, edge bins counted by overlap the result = 31.6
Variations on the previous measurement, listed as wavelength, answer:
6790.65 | 31.1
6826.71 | 31.6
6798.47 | 31.9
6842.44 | 30.2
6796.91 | 31.7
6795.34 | 31.5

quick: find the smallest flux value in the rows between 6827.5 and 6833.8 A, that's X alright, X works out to 31.5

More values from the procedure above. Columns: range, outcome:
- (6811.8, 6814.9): 31.1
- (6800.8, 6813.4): 31.3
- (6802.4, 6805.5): 32.1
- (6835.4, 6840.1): 30.4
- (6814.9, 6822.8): 31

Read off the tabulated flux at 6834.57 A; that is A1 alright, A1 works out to 31.3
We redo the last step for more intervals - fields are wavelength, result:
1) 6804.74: 32.1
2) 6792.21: 31.1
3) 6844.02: 30.2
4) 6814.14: 31.1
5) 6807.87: 31.8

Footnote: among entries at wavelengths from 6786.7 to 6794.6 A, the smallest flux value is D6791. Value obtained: 31.1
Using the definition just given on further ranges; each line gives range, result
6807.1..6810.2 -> 31.6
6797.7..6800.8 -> 31.9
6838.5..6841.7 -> 30.2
